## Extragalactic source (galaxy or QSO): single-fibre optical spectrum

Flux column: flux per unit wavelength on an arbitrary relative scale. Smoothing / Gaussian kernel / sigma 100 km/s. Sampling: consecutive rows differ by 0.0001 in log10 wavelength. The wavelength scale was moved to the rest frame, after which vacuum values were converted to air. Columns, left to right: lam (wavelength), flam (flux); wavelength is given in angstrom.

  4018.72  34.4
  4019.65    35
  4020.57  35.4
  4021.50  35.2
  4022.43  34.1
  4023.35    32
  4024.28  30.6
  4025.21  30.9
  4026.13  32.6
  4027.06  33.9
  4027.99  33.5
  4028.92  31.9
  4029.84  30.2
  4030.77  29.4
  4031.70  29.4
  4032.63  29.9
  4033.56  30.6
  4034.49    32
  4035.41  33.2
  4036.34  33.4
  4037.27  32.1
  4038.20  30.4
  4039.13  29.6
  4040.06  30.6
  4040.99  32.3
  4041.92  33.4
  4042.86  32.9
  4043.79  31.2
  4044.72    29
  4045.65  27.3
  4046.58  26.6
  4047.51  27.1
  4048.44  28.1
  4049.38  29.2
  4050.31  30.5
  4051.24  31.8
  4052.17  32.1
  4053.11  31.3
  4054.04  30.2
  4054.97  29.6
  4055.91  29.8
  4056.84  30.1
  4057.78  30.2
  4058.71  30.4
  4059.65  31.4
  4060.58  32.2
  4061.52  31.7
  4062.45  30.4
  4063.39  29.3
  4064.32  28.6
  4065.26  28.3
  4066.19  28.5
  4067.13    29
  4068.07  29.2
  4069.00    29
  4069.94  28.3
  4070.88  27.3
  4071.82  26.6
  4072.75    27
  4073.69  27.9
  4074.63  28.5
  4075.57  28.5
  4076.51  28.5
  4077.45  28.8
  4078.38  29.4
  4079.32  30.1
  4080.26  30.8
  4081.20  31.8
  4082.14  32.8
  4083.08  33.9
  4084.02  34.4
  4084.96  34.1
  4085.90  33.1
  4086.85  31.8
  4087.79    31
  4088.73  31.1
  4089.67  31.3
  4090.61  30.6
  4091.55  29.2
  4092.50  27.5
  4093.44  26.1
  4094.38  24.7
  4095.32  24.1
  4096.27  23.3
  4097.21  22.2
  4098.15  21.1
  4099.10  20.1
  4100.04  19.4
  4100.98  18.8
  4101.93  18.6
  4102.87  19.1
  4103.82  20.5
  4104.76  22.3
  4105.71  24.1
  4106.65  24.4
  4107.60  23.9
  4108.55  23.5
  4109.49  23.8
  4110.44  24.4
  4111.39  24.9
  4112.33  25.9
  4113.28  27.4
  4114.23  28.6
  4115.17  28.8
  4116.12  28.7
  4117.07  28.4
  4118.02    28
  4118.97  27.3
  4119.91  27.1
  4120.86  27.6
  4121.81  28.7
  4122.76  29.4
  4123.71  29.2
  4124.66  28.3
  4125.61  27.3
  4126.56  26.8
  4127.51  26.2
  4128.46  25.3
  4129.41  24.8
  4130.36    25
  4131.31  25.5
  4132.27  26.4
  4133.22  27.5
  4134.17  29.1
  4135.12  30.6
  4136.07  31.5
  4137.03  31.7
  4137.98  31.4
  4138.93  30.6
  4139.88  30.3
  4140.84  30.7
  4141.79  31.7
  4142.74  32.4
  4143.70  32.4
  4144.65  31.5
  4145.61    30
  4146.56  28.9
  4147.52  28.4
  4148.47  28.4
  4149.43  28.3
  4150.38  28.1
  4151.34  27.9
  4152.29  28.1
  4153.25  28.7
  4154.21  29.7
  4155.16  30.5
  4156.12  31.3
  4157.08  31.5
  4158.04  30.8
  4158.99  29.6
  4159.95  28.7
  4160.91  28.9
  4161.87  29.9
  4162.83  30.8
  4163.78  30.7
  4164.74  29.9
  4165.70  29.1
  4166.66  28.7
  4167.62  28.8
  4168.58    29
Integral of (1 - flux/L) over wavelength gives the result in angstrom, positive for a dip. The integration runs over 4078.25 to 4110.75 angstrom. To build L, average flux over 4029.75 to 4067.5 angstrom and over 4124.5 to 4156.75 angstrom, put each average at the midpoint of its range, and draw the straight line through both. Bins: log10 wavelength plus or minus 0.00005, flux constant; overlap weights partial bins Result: 3.5 angstrom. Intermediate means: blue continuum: 30.3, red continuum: 29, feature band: 26.5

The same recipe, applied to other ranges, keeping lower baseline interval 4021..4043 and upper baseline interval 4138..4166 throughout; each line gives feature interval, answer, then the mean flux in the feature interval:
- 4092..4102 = 2.69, 22.5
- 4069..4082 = 0.96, 28.8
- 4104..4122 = 2.64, 26.1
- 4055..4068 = 0.58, 29.9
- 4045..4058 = 0.81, 29.5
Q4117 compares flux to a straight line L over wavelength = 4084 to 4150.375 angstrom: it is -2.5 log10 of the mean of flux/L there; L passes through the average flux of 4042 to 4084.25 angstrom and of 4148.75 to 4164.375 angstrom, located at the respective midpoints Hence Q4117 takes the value 0.09 mag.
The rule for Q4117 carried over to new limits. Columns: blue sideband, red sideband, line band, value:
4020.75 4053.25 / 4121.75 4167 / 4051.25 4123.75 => 0.09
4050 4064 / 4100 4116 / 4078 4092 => -0.18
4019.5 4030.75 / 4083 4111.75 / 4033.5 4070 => -0.01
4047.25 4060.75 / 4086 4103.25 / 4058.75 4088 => -0.09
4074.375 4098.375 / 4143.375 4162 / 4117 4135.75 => 0.08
